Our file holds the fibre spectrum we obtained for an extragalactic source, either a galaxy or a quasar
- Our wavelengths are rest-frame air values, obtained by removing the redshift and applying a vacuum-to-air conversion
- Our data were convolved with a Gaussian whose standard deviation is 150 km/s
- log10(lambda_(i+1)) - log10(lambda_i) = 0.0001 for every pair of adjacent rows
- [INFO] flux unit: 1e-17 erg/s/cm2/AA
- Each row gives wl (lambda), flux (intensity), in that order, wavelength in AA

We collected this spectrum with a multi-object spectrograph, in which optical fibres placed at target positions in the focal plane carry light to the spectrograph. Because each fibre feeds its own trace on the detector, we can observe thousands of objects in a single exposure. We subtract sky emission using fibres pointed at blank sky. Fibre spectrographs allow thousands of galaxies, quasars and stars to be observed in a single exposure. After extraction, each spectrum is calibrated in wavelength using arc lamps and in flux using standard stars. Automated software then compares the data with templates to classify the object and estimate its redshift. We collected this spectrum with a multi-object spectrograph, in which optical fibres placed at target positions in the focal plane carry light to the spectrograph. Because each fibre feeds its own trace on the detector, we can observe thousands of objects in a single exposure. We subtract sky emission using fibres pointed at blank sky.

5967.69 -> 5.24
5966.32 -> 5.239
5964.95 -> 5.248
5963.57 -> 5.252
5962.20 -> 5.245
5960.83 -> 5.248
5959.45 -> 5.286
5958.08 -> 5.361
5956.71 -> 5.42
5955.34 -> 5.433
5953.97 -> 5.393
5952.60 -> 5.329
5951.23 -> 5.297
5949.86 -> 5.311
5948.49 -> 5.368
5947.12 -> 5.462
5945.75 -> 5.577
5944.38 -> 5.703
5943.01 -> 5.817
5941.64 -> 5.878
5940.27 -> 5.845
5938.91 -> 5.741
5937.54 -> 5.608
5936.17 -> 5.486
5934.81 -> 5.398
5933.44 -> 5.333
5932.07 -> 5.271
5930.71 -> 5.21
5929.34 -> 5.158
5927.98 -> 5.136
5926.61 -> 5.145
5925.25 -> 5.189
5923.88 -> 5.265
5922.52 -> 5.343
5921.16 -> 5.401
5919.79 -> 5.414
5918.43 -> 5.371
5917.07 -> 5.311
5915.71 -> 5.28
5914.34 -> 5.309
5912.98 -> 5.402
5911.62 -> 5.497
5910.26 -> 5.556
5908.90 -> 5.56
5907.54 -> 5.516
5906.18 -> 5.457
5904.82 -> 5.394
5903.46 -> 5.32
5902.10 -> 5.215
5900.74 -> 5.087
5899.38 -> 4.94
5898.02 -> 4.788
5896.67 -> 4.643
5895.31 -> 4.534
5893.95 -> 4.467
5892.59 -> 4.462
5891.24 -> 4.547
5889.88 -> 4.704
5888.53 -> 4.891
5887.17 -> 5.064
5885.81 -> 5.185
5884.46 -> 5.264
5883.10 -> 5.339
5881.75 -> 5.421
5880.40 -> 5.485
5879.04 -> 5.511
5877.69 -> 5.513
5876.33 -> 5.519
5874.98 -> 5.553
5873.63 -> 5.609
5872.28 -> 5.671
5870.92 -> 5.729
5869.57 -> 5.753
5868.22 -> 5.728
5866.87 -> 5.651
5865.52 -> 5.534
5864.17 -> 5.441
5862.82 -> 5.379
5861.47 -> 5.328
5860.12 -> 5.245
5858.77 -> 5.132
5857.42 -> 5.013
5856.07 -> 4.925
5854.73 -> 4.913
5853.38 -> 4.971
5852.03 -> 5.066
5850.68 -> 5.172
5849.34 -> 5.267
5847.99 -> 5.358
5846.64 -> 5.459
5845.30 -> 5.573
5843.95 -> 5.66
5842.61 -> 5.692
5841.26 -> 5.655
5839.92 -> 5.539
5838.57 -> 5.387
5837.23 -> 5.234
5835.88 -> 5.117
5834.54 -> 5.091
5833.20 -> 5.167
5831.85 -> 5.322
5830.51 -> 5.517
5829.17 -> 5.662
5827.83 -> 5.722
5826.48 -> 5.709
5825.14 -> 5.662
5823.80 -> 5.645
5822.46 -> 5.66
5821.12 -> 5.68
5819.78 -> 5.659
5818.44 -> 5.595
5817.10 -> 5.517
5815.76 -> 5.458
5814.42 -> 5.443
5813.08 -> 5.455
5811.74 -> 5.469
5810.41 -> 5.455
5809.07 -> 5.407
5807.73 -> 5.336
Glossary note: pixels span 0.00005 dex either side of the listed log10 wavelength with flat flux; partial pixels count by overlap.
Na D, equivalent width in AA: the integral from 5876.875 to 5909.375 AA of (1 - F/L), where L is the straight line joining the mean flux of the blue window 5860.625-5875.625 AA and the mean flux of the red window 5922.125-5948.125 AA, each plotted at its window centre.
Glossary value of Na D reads 2.6 AA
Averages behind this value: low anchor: 5.58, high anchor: 5.45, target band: 5.09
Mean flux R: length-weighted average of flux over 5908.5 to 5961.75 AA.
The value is 5.41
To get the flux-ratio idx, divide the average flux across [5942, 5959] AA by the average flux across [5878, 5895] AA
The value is 1.1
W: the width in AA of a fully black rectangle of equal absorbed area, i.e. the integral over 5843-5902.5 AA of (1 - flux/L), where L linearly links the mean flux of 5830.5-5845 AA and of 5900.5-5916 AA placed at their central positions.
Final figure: 1.89 AA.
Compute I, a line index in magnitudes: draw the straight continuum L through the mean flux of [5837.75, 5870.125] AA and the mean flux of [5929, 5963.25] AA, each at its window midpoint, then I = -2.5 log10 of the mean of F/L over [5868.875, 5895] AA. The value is 0.032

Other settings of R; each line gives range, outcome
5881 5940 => 5.21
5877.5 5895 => 5.04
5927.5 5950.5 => 5.49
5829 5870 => 5.35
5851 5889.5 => 5.34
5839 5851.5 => 5.48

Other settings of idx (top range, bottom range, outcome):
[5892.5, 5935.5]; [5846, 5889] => 0.97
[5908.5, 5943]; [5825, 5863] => 1.01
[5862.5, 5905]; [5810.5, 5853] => 0.96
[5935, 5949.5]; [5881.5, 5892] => 1.12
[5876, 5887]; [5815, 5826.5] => 0.96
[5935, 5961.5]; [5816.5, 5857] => 1.02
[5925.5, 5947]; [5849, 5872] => 1.03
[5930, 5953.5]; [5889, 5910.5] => 1.10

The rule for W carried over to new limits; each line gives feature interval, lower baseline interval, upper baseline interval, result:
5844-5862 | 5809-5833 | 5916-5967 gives 1.0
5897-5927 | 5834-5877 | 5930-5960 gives 0.8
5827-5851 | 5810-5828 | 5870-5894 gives 0.2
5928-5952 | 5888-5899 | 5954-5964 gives -1.7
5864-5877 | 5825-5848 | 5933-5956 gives -0.3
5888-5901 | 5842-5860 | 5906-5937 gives 1.5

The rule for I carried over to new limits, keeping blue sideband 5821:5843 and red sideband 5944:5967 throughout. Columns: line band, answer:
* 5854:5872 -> 0.017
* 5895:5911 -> 0.047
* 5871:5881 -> -0.023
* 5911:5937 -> 0.016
